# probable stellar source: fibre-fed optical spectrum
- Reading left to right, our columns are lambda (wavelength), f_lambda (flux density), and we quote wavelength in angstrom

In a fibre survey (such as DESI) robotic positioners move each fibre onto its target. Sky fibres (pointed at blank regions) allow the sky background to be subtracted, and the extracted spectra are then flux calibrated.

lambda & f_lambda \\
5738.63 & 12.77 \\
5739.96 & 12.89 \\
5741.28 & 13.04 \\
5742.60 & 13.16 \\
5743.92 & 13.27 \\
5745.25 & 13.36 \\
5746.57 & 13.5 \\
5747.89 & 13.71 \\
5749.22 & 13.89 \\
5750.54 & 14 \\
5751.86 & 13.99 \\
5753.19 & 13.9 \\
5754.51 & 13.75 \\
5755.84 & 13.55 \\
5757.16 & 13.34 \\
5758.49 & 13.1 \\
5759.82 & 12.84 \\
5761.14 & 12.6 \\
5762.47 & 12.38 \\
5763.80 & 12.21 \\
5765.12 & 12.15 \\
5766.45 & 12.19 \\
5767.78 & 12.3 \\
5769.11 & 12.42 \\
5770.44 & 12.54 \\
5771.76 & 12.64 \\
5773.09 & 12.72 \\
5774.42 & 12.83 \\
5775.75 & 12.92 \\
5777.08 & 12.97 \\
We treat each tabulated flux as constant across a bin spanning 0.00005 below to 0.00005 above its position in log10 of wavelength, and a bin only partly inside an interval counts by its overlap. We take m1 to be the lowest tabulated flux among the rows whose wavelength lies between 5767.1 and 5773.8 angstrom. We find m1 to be 12.3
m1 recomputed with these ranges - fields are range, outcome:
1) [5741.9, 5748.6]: 13.16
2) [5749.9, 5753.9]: 13.9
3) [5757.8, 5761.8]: 12.6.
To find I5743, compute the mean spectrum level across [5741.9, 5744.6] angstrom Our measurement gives 13.2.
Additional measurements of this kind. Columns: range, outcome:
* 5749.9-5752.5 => 14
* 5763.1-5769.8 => 12.2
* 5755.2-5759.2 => 13.3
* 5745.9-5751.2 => 13.8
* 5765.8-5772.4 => 12.4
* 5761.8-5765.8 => 12.2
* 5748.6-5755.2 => 13.9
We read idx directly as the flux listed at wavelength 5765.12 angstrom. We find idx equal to 12.15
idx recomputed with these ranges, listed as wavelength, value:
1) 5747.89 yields 13.71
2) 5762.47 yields 12.38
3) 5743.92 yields 13.27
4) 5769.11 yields 12.42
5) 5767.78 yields 12.3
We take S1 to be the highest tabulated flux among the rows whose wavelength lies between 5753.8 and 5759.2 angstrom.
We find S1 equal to 13.75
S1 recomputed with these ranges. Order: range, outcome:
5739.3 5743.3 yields 13.16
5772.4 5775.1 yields 12.83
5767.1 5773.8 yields 12.72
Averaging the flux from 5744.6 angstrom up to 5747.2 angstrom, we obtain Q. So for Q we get 13.4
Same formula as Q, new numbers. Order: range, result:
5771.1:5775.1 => 12.7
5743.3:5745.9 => 13.3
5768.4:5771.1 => 12.5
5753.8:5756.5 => 13.7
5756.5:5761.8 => 13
